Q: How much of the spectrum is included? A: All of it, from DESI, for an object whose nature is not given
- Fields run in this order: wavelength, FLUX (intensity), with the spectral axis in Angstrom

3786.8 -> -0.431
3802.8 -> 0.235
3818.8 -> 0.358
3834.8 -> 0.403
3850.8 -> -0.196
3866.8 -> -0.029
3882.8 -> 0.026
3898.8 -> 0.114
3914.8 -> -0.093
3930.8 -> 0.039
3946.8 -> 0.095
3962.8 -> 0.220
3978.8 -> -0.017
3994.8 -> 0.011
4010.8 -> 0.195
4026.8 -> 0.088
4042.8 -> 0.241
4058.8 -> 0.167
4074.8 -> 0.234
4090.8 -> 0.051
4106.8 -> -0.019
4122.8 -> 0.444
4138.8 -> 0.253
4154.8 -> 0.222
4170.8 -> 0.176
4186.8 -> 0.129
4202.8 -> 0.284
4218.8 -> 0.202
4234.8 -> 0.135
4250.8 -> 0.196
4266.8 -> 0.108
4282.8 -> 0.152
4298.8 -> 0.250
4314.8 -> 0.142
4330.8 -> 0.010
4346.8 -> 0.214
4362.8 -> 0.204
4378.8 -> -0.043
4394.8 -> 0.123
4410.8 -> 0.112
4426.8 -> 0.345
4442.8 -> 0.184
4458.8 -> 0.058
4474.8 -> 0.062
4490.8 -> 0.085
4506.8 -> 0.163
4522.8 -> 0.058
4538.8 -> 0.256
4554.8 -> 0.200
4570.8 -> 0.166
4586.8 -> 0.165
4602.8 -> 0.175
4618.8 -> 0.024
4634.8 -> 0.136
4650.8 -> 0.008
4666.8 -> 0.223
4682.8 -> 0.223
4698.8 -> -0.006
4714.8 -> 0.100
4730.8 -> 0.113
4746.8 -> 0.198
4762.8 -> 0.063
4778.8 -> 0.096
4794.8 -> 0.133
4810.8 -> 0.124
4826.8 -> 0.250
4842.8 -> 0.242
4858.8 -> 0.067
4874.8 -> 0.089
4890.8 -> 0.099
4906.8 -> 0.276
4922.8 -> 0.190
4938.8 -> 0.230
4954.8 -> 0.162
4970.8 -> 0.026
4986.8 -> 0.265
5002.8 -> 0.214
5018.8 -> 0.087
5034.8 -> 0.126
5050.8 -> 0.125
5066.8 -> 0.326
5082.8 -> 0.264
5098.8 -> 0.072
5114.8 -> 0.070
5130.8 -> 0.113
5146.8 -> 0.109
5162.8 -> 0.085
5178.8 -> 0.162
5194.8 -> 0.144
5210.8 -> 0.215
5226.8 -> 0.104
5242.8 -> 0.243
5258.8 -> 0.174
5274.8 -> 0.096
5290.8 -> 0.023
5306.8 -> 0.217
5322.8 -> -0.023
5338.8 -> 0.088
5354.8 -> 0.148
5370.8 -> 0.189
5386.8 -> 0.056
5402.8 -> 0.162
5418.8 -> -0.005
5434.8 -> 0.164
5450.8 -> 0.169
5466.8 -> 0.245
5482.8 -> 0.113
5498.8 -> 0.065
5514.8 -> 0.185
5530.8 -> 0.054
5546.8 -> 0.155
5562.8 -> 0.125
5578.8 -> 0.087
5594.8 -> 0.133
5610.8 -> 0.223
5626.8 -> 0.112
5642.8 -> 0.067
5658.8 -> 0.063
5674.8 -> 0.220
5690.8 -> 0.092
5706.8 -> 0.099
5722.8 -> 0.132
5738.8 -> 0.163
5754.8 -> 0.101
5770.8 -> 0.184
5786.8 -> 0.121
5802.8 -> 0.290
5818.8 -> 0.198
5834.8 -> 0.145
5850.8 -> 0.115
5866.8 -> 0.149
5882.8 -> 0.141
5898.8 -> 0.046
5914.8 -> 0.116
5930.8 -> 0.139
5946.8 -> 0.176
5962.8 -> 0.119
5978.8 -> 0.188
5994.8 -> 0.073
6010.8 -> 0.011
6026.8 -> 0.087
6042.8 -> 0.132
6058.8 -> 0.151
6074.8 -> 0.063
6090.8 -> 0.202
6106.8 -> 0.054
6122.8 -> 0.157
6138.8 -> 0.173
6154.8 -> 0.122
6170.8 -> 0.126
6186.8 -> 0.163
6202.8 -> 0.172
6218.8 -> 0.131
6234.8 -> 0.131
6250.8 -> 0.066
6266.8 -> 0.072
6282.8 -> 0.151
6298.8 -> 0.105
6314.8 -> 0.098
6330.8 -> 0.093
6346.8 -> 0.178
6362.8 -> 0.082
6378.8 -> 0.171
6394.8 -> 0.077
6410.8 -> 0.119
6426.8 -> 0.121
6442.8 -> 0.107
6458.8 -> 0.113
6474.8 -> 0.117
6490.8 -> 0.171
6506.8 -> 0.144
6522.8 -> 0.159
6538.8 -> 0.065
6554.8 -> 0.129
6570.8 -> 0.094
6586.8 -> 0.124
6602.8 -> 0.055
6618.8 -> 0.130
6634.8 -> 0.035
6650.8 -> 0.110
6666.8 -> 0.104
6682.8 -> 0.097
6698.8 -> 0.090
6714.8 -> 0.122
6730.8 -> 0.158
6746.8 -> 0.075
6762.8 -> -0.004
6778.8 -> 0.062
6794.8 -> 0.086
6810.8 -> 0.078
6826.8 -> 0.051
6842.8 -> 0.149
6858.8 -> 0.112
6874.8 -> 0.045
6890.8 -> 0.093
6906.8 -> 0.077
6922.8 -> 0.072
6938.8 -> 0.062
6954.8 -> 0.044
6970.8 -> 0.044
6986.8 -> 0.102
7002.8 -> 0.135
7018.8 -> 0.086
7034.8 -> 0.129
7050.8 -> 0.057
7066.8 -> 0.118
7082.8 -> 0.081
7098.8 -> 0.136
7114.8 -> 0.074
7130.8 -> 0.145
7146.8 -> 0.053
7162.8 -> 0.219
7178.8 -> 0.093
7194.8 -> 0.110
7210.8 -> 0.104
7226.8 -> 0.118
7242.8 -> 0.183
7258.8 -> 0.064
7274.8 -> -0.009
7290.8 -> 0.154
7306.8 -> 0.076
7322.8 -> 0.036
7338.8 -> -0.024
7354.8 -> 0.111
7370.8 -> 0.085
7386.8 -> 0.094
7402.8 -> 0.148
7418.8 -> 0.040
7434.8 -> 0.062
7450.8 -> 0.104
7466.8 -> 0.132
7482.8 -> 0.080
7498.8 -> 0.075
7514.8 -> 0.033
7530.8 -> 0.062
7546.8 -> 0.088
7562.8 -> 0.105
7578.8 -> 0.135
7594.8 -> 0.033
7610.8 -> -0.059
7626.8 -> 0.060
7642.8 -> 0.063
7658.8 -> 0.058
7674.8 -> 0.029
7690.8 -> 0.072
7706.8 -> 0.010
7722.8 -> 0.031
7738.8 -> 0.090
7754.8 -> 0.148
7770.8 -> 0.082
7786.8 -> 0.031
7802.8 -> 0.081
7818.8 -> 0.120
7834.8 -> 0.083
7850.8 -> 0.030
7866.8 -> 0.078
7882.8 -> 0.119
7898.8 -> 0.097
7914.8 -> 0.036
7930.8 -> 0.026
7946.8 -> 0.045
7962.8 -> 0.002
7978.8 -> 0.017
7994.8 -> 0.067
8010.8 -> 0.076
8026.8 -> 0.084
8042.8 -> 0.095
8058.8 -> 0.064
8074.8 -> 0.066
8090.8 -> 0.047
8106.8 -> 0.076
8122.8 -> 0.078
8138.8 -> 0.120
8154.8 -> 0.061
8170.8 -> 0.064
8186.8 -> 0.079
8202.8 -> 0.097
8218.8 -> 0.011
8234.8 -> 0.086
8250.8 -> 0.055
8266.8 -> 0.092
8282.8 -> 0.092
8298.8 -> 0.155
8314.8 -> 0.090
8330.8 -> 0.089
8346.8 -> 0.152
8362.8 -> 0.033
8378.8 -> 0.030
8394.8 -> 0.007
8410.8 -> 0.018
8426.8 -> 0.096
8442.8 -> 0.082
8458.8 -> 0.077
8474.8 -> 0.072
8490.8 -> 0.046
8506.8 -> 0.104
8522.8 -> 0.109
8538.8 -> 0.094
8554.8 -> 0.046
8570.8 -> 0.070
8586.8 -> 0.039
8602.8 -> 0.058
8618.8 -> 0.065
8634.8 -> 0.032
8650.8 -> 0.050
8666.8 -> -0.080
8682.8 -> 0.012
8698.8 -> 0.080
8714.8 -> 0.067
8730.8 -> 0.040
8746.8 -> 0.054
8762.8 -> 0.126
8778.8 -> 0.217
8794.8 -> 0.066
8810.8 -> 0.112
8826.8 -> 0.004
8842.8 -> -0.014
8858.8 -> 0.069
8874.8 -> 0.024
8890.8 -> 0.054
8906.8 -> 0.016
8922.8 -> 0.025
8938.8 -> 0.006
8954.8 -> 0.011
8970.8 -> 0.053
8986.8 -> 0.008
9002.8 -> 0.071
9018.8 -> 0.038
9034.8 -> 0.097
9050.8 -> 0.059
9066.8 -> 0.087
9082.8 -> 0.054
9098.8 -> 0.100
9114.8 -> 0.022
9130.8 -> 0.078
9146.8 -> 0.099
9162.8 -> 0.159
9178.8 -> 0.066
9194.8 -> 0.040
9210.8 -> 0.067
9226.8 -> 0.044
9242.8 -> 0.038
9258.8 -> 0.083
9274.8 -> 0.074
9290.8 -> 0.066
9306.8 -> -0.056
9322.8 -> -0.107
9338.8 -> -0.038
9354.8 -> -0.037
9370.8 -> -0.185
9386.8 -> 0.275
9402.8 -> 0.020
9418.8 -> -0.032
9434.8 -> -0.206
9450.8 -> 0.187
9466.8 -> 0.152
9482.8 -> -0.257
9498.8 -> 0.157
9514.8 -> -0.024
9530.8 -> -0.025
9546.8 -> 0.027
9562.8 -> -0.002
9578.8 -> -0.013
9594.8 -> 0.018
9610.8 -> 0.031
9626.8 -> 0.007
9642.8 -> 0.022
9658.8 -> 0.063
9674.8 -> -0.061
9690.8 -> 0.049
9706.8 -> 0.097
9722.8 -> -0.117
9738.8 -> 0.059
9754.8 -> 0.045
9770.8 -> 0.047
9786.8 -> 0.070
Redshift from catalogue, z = 0.09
